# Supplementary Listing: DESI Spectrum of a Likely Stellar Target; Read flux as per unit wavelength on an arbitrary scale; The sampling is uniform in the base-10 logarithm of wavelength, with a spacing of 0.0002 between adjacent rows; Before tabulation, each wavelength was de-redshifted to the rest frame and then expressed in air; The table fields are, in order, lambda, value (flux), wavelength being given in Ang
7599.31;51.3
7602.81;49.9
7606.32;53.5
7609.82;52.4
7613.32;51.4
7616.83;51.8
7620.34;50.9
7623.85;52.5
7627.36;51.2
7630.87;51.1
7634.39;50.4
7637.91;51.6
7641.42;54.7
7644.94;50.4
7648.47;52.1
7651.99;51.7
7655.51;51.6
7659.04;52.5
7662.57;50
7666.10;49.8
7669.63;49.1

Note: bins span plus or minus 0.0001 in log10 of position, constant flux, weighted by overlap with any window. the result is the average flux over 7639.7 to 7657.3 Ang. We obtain 52.1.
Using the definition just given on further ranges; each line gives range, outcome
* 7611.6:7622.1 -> 51.3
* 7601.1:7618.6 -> 51.8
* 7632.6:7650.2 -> 51.8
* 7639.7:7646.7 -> 52.5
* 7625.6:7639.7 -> 51.1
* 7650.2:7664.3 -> 51.5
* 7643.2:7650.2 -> 51.2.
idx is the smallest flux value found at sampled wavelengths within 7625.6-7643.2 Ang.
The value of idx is 50.4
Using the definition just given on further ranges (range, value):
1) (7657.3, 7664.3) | 50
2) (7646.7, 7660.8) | 51.6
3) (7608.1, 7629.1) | 50.9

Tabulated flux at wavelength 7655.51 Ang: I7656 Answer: 51.6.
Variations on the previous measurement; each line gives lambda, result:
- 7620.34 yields 50.9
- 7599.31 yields 51.3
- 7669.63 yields 49.1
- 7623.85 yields 52.5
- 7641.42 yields 54.7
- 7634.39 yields 50.4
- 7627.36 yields 51.2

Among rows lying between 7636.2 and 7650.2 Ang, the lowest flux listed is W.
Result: 50.4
